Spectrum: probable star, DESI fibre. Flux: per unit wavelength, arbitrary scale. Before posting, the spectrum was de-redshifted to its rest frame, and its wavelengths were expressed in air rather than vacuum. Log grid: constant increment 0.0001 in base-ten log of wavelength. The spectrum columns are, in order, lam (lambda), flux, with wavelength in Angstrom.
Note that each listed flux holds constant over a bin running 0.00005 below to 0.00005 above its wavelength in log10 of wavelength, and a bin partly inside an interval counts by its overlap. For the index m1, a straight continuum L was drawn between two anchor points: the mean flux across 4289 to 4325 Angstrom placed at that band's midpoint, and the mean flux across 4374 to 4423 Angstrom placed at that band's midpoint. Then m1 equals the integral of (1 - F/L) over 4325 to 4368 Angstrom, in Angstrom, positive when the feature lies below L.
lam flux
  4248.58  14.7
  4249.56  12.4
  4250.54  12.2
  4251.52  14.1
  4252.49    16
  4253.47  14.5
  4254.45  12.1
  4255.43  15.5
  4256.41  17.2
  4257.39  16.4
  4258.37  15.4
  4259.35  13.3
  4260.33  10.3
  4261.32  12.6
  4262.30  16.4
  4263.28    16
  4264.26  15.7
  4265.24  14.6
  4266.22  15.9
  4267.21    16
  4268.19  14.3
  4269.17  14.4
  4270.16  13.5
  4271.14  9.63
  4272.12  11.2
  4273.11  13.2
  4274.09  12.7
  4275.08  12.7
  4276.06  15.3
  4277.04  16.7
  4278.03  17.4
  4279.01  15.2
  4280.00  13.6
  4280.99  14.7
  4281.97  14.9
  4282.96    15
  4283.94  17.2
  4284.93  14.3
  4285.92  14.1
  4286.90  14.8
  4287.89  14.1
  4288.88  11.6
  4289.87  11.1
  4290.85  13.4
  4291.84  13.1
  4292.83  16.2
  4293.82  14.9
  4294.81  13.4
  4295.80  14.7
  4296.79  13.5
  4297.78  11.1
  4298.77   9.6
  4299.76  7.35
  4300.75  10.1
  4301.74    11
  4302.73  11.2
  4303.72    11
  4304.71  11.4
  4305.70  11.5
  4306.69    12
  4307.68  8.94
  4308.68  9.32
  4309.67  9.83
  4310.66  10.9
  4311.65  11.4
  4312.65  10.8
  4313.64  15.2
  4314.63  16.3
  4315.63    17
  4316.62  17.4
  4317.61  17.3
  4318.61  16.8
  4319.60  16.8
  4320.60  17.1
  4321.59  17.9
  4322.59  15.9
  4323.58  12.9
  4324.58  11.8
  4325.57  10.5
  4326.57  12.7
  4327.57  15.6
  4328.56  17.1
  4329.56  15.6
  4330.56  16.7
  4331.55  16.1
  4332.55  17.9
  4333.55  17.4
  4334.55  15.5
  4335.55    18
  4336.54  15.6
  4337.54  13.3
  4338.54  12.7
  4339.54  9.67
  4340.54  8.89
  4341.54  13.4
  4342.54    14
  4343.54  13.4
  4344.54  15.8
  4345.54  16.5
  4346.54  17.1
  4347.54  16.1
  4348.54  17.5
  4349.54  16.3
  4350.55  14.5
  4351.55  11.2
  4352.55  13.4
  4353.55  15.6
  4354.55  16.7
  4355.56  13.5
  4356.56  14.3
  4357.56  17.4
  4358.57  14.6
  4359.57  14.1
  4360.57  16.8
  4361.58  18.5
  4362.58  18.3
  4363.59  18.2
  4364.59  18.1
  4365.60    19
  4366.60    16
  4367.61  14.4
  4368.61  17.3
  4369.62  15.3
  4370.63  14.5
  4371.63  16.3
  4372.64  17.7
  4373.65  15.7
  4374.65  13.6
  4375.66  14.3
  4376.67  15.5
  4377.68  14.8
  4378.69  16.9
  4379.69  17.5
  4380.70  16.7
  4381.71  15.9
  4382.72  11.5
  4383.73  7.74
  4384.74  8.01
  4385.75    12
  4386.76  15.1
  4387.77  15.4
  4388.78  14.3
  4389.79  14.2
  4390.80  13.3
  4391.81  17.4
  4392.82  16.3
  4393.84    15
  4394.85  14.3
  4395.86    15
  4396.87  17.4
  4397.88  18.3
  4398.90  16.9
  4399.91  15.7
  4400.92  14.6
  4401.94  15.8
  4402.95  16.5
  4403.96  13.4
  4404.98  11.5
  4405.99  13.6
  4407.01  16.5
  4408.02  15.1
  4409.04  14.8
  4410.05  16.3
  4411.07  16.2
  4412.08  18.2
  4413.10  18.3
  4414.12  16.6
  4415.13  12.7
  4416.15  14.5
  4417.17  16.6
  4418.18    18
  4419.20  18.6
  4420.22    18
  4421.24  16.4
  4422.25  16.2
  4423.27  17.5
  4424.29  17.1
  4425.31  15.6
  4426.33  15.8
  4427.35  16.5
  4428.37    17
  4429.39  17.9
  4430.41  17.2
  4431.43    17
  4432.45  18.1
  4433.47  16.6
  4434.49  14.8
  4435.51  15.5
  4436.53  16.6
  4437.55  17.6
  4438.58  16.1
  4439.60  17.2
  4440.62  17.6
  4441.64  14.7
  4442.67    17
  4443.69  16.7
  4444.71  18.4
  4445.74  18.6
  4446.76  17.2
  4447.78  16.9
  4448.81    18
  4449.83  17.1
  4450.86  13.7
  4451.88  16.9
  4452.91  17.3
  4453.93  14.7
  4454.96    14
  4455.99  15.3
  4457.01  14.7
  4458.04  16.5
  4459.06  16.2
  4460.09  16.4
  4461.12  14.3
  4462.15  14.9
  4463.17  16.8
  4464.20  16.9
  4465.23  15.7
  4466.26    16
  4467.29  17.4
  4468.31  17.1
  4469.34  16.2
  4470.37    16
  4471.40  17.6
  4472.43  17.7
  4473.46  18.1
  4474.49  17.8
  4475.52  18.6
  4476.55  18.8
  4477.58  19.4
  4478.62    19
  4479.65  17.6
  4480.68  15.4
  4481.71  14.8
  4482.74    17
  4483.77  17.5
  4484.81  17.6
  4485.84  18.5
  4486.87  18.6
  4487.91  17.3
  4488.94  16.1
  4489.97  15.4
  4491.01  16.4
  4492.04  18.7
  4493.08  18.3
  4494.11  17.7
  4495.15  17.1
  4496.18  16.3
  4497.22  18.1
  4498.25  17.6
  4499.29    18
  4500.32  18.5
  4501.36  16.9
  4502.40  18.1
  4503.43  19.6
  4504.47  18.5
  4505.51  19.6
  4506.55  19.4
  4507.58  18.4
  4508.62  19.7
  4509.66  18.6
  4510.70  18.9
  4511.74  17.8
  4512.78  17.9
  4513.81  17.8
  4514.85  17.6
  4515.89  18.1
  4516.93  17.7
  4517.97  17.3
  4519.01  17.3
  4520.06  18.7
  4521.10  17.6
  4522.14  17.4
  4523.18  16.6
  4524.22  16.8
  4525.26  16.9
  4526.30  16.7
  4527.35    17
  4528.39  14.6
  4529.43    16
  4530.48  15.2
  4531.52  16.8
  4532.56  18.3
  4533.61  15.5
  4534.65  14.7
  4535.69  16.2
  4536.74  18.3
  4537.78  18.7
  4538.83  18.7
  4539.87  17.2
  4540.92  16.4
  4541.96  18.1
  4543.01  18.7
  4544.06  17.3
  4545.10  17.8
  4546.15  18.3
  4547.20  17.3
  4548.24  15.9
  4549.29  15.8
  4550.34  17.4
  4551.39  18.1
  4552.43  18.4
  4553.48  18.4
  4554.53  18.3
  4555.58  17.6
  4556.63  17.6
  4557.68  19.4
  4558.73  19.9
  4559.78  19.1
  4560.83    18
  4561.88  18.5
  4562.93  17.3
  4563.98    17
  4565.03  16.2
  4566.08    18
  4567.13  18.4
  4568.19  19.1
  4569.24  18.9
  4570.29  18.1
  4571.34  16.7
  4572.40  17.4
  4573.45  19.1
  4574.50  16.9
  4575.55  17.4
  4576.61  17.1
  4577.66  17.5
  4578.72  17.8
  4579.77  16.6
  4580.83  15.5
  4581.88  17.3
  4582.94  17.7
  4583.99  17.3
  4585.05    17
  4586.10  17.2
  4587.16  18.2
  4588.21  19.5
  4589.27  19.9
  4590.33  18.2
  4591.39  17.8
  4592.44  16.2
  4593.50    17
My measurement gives -3.96 Angstrom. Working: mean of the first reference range 13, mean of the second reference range 15.3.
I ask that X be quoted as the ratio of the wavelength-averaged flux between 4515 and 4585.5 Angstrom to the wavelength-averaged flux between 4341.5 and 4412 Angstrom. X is 1.1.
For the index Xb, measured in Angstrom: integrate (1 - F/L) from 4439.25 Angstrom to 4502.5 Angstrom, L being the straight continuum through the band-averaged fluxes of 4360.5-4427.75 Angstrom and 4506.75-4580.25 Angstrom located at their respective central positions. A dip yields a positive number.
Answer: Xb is -1.1 Angstrom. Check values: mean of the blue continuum 15.7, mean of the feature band 16.9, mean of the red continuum 17.6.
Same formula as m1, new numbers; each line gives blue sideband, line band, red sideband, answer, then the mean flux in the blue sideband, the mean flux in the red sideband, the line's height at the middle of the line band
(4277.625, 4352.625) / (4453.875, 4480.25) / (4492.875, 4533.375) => 0.1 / 13.9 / 17.7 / 16.8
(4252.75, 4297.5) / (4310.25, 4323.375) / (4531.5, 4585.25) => -0.6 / 14.3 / 17.6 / 14.8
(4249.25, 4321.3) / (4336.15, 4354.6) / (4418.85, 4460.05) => 0.8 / 13.7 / 16.6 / 14.8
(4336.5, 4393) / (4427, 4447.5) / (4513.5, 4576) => -1.2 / 14.9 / 17.5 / 16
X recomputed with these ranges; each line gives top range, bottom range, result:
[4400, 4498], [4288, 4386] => 1.16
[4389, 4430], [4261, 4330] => 1.17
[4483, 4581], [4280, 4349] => 1.27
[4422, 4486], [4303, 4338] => 1.17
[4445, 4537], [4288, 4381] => 1.19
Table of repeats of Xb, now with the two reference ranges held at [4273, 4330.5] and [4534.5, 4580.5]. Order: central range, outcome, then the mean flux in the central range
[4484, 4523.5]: -2.39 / 17.9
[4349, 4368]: -1.70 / 15.8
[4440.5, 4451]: -0.69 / 17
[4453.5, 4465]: 0.45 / 15.5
